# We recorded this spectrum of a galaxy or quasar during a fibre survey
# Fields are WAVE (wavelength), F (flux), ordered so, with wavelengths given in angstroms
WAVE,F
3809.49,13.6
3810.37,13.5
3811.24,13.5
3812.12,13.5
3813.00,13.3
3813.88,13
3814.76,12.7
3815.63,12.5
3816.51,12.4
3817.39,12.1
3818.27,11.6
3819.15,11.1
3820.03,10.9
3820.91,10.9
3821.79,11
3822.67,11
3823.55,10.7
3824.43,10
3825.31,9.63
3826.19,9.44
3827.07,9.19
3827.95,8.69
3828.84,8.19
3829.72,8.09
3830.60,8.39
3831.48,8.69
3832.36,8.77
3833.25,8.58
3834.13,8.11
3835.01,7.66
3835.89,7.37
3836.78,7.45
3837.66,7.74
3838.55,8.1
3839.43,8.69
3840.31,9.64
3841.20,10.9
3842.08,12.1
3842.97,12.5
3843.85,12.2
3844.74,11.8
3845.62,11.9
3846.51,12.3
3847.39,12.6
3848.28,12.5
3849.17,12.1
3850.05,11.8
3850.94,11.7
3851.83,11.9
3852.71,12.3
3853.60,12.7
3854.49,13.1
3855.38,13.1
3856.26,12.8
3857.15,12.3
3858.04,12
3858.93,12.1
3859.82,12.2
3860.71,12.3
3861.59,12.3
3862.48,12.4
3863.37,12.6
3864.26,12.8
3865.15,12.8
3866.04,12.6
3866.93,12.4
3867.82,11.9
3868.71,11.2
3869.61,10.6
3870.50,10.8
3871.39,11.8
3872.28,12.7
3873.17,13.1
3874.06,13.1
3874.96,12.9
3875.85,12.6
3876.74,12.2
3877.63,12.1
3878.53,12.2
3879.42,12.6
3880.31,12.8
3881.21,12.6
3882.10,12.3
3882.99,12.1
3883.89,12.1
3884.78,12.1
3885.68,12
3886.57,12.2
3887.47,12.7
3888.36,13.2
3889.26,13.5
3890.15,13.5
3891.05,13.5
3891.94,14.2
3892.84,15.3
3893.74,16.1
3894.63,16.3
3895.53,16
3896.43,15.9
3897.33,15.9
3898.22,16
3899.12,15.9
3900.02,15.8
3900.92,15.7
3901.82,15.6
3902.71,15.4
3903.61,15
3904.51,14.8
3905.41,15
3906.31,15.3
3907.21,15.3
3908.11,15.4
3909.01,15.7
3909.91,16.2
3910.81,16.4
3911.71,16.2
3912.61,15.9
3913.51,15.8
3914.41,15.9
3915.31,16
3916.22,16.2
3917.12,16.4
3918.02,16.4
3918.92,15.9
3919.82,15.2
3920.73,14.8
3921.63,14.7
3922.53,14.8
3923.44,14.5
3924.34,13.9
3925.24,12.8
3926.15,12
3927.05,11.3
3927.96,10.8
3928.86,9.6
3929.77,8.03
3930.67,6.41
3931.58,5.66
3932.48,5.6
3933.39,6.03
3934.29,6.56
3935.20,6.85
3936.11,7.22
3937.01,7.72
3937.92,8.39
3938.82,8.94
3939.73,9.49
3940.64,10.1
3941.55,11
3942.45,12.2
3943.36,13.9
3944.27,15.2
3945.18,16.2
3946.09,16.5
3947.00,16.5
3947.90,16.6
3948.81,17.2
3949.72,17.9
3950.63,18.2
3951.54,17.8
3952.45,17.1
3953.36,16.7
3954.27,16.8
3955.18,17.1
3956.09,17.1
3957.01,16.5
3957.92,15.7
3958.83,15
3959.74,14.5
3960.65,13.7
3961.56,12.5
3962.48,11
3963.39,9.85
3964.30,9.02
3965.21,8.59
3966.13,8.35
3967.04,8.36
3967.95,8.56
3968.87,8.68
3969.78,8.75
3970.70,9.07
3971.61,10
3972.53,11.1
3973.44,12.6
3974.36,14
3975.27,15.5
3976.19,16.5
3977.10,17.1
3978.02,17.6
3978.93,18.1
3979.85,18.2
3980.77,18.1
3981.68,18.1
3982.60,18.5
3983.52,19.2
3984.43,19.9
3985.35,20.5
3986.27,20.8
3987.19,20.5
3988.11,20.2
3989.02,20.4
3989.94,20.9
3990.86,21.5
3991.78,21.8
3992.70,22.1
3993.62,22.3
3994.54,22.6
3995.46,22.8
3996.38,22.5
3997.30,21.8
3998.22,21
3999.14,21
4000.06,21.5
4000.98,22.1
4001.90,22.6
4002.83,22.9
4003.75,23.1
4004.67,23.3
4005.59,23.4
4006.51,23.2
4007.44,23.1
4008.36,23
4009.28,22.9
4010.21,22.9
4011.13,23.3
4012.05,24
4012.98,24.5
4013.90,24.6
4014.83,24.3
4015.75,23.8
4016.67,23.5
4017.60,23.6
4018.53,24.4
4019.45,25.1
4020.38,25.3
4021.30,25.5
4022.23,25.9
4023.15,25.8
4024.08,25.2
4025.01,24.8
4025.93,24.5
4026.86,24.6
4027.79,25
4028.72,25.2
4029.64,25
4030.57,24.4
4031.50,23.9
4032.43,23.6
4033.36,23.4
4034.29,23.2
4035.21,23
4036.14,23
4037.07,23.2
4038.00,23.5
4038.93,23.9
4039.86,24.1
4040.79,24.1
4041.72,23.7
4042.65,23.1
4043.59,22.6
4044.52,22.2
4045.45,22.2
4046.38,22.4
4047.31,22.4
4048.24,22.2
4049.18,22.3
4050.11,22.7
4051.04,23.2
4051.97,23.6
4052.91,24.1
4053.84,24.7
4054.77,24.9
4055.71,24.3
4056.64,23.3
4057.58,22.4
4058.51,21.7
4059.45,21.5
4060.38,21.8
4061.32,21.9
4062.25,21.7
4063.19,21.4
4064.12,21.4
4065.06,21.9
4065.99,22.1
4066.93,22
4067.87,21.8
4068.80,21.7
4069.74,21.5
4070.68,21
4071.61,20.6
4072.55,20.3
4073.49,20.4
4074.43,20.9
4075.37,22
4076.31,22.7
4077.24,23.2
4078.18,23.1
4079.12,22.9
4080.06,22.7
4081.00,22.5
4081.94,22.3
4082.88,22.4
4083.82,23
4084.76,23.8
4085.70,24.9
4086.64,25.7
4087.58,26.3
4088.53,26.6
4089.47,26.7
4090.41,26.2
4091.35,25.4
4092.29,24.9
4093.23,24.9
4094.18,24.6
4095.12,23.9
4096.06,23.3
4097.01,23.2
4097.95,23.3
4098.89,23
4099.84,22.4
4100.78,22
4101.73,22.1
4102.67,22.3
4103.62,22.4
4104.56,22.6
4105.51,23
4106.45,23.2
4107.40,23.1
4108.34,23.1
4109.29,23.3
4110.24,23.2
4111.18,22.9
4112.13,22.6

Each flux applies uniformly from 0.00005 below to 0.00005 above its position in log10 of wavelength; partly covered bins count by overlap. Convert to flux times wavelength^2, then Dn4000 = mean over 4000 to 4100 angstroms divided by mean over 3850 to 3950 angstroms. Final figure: 1.9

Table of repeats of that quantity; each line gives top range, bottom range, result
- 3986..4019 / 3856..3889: 1.96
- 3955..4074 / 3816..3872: 2.06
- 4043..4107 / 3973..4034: 1.08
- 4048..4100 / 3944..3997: 1.49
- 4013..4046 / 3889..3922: 1.65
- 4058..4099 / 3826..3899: 2.15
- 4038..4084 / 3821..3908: 2.04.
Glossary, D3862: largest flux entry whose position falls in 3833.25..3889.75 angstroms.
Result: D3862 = 13.5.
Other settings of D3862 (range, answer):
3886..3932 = 16.4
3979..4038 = 25.9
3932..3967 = 18.2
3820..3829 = 11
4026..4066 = 25.2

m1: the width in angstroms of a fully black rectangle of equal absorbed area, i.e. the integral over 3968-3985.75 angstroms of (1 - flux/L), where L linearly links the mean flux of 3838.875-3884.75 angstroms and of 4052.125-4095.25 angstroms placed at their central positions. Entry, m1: 2.89 angstroms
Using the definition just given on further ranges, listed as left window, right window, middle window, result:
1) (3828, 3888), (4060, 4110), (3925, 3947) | 7.7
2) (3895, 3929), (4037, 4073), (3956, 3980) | 7.1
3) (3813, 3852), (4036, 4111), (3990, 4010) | -3.3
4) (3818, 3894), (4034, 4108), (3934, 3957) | 3.8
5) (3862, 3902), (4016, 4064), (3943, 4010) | 7.4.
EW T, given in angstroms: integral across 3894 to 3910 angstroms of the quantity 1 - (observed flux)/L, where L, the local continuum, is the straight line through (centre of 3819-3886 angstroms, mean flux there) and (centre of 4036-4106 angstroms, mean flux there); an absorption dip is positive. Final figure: -2.0 angstroms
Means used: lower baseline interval 11.2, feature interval 15.6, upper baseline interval 23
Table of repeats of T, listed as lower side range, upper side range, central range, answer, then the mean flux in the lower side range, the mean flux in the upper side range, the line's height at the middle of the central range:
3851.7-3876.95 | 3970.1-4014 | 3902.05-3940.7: 7.4 angstroms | 12.3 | 20.1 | 15.8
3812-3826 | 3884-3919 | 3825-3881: 8.1 angstroms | 11.6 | 15.1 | 13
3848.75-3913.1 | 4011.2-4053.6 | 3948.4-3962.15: 1.7 angstroms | 13.5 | 23.9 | 18.6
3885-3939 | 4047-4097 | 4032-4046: -1.5 angstroms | 13.3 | 23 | 21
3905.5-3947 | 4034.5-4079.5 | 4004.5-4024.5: -5.0 angstroms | 12.6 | 22.5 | 19.3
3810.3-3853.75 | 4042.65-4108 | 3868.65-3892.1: 1.2 angstroms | 10.7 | 22.9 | 13.1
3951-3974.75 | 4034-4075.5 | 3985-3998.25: -4.8 angstroms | 12.6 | 22.5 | 15.7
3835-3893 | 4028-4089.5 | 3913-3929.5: 1.0 angstroms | 12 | 23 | 15.2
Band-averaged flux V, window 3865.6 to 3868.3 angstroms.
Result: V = 12.3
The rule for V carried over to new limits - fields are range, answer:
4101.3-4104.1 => 22.3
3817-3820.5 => 11.4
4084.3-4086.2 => 24.4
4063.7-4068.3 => 21.8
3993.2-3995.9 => 22.6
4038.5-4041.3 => 24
